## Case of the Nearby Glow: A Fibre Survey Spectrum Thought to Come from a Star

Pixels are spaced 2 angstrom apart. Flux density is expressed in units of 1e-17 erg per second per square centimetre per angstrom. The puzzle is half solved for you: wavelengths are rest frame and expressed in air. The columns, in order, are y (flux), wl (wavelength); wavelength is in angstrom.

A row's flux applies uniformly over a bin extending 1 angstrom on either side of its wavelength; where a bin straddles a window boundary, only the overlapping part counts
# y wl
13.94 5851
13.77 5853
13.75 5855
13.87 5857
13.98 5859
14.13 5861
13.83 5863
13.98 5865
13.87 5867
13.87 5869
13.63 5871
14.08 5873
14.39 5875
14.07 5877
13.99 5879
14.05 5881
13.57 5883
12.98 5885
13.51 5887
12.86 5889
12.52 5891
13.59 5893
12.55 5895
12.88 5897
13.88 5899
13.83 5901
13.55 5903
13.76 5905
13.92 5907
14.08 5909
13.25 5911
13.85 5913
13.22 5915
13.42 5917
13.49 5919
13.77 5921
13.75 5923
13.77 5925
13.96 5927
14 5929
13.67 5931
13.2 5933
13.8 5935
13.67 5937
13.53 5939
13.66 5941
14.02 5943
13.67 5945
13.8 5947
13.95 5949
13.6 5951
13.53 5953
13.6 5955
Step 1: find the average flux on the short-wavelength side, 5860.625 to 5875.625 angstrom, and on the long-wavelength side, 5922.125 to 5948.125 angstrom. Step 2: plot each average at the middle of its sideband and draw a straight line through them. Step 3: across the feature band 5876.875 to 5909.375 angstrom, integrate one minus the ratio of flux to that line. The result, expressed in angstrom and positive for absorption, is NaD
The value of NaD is 0.92 angstrom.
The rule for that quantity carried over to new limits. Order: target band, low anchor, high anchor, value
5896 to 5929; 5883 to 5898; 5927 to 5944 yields -0.7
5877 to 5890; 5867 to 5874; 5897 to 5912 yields 0.2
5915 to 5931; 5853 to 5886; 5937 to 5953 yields 0.1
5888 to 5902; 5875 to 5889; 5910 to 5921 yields 0.5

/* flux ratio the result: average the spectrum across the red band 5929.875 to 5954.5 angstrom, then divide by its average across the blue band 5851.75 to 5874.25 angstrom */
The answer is 1.0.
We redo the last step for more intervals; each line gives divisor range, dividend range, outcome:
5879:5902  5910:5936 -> 1.02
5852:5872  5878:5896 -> 0.96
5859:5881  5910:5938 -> 0.97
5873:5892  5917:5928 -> 1.01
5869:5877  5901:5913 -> 0.98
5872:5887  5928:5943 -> 0.99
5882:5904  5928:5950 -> 1.04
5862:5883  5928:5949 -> 0.98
